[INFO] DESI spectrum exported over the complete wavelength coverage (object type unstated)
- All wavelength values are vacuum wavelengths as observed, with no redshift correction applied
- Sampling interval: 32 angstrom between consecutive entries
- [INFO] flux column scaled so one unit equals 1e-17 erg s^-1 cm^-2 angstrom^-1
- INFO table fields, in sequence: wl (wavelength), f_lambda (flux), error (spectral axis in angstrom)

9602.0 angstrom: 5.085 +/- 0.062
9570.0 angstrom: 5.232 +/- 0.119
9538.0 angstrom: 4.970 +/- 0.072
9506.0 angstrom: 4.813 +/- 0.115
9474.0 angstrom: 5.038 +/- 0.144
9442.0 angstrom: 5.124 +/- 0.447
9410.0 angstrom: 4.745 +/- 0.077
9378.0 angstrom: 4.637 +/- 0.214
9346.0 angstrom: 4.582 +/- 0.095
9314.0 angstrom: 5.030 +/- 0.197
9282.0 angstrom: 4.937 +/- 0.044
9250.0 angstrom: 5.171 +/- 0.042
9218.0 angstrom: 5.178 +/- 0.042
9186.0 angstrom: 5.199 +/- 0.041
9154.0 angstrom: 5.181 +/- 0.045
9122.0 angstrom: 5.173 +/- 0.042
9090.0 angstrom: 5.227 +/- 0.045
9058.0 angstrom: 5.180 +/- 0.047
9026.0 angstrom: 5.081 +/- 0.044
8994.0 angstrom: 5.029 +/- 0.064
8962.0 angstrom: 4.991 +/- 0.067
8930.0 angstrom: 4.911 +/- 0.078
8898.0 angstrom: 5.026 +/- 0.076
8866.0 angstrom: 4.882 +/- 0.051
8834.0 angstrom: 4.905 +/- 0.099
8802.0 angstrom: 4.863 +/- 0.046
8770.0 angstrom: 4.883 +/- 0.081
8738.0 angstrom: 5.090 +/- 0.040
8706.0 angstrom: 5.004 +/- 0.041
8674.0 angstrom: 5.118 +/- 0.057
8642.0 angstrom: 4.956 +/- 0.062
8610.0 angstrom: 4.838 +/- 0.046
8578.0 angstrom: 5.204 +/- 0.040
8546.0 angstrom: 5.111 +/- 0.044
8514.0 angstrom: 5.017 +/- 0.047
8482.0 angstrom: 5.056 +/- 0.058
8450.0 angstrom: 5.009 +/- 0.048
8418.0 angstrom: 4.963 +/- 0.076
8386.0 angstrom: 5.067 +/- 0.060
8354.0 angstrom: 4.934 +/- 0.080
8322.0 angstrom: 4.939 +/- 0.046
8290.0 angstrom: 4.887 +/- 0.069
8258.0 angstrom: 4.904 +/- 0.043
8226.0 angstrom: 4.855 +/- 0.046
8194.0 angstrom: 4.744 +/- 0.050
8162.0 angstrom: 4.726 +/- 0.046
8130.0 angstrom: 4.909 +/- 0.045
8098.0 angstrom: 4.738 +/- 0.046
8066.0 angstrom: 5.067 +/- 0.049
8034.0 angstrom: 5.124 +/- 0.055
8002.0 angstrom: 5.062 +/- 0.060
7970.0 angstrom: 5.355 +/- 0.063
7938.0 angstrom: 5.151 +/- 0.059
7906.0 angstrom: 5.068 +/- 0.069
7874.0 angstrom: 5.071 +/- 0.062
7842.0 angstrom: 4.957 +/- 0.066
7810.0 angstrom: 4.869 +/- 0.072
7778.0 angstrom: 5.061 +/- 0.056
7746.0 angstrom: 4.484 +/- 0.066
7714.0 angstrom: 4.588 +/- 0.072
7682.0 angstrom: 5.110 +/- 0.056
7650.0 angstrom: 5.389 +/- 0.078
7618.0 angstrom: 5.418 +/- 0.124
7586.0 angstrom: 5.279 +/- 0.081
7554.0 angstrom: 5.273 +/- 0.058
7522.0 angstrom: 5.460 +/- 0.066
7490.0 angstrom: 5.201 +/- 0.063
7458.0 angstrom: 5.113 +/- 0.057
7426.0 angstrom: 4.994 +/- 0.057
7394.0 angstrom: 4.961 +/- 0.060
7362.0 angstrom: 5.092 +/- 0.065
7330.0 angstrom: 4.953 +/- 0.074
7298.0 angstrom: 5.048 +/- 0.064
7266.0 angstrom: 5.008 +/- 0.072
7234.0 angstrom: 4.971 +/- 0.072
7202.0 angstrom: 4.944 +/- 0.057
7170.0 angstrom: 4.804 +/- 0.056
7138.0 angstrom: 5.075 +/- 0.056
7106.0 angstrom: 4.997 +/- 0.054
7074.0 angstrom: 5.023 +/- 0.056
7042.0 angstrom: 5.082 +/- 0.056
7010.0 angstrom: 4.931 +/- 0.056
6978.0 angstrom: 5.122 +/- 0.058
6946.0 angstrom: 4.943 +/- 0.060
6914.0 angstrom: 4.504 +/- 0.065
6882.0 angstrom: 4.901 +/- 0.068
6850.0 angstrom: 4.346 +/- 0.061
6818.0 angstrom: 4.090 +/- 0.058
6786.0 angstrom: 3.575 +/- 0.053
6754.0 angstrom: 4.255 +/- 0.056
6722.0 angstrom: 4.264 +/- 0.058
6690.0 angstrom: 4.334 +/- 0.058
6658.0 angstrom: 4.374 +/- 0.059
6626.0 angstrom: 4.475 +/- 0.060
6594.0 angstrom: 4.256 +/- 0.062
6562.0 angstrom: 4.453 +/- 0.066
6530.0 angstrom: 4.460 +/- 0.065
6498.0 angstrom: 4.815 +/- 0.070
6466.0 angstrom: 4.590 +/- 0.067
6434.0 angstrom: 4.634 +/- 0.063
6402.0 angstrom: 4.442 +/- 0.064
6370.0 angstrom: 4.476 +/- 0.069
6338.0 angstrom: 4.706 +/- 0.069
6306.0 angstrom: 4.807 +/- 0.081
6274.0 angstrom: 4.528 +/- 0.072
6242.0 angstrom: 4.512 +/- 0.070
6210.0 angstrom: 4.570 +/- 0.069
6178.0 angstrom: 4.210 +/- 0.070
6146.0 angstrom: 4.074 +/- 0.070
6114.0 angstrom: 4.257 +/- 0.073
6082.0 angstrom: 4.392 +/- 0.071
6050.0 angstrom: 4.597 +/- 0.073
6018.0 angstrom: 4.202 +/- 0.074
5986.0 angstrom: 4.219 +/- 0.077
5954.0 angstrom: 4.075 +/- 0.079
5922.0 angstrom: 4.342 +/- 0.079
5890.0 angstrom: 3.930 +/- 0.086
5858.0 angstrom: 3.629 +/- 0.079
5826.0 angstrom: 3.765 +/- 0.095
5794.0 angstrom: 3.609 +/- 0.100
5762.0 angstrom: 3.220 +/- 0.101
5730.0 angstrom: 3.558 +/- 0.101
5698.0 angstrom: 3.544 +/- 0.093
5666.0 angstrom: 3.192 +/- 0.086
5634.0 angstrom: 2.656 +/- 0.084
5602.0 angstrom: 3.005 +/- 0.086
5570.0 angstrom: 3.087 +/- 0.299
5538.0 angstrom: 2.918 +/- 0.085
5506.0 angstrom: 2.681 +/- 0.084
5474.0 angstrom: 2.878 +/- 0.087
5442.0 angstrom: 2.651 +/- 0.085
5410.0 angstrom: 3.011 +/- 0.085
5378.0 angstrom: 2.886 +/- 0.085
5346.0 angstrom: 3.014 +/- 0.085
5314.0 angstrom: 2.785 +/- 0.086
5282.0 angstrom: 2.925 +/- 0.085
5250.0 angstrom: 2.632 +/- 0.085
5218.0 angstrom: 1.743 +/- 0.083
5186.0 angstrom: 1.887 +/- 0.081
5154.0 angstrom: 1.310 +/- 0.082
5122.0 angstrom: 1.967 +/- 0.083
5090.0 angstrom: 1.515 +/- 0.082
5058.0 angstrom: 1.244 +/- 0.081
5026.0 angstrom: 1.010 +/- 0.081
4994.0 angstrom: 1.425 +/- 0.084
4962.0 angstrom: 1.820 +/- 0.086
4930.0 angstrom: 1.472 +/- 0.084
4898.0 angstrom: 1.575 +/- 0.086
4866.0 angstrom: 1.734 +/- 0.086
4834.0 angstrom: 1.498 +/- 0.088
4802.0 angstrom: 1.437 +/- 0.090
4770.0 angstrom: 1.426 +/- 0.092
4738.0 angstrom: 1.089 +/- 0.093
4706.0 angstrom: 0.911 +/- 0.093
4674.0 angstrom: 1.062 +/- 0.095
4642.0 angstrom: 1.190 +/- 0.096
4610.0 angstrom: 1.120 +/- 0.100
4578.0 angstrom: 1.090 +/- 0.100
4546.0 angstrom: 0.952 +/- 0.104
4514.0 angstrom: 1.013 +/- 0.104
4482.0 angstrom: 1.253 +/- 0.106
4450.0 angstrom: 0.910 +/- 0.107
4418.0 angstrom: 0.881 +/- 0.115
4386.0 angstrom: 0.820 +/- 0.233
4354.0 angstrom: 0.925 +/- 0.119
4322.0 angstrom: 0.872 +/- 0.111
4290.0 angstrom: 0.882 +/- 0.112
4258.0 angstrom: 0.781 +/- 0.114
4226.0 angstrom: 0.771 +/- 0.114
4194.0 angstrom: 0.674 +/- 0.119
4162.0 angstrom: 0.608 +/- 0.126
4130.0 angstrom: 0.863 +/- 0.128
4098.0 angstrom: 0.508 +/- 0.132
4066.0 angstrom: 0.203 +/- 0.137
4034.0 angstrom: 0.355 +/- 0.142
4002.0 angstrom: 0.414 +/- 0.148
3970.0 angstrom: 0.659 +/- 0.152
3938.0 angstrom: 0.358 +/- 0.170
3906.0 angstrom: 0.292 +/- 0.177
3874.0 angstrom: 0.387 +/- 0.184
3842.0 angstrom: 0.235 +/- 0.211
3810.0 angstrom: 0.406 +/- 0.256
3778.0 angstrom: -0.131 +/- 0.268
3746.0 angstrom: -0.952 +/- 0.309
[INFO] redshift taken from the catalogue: 0.31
